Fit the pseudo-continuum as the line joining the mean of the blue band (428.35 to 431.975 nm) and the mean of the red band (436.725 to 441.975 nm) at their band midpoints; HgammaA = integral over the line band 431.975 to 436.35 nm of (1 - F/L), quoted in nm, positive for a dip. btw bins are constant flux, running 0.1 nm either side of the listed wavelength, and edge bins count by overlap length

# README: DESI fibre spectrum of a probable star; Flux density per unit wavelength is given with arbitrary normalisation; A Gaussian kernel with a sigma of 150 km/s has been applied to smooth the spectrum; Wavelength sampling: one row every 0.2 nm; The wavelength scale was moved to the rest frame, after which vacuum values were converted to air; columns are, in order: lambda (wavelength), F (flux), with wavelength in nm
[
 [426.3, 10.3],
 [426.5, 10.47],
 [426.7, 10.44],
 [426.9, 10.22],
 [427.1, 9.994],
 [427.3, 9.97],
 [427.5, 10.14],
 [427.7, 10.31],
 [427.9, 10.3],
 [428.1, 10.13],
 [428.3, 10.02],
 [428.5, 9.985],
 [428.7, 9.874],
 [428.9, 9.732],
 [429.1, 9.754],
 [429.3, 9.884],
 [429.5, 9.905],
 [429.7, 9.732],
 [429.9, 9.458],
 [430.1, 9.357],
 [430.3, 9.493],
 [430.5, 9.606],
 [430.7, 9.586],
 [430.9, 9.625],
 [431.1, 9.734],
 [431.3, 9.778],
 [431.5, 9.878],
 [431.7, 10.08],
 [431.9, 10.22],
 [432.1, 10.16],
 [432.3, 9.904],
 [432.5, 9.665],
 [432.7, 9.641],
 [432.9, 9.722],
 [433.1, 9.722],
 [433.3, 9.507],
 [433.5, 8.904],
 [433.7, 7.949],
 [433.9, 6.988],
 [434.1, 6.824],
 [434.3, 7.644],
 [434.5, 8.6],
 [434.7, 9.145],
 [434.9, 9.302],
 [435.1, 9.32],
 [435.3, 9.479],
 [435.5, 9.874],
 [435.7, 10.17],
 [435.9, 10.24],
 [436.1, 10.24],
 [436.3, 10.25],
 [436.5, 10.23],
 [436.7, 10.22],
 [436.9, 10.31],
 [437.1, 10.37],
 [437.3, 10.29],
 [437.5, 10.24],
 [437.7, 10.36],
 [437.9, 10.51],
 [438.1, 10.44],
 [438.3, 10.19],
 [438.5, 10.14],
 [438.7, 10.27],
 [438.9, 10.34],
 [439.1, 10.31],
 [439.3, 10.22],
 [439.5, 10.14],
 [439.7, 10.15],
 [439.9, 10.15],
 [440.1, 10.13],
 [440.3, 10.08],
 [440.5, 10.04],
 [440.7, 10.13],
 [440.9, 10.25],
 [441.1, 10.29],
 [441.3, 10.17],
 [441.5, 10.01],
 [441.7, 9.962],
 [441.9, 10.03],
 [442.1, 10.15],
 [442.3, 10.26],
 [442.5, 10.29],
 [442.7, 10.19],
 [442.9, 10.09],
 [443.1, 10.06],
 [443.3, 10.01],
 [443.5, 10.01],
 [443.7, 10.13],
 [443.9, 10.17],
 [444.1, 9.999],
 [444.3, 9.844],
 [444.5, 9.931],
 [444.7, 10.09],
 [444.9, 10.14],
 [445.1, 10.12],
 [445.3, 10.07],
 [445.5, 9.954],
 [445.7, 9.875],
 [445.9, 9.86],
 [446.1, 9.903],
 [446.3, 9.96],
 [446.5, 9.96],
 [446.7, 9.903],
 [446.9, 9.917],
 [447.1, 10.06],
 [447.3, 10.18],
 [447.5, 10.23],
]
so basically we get 0.32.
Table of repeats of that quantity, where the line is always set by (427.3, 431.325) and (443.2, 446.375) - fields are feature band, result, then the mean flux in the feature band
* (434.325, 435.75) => 0.086 nm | 9.29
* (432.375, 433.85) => 0.095 nm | 9.23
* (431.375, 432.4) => -0.019 nm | 10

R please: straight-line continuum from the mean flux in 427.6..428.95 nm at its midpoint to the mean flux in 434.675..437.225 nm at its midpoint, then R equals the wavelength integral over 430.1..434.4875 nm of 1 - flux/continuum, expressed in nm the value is 0.33 nm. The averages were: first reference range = 10.1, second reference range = 9.96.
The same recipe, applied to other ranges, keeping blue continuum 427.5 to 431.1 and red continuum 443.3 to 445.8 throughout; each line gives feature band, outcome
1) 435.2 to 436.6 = -0.023 nm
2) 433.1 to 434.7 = 0.267 nm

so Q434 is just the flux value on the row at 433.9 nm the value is 6.988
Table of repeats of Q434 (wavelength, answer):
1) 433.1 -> 9.722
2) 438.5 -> 10.14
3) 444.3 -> 9.844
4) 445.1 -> 10.12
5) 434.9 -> 9.302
